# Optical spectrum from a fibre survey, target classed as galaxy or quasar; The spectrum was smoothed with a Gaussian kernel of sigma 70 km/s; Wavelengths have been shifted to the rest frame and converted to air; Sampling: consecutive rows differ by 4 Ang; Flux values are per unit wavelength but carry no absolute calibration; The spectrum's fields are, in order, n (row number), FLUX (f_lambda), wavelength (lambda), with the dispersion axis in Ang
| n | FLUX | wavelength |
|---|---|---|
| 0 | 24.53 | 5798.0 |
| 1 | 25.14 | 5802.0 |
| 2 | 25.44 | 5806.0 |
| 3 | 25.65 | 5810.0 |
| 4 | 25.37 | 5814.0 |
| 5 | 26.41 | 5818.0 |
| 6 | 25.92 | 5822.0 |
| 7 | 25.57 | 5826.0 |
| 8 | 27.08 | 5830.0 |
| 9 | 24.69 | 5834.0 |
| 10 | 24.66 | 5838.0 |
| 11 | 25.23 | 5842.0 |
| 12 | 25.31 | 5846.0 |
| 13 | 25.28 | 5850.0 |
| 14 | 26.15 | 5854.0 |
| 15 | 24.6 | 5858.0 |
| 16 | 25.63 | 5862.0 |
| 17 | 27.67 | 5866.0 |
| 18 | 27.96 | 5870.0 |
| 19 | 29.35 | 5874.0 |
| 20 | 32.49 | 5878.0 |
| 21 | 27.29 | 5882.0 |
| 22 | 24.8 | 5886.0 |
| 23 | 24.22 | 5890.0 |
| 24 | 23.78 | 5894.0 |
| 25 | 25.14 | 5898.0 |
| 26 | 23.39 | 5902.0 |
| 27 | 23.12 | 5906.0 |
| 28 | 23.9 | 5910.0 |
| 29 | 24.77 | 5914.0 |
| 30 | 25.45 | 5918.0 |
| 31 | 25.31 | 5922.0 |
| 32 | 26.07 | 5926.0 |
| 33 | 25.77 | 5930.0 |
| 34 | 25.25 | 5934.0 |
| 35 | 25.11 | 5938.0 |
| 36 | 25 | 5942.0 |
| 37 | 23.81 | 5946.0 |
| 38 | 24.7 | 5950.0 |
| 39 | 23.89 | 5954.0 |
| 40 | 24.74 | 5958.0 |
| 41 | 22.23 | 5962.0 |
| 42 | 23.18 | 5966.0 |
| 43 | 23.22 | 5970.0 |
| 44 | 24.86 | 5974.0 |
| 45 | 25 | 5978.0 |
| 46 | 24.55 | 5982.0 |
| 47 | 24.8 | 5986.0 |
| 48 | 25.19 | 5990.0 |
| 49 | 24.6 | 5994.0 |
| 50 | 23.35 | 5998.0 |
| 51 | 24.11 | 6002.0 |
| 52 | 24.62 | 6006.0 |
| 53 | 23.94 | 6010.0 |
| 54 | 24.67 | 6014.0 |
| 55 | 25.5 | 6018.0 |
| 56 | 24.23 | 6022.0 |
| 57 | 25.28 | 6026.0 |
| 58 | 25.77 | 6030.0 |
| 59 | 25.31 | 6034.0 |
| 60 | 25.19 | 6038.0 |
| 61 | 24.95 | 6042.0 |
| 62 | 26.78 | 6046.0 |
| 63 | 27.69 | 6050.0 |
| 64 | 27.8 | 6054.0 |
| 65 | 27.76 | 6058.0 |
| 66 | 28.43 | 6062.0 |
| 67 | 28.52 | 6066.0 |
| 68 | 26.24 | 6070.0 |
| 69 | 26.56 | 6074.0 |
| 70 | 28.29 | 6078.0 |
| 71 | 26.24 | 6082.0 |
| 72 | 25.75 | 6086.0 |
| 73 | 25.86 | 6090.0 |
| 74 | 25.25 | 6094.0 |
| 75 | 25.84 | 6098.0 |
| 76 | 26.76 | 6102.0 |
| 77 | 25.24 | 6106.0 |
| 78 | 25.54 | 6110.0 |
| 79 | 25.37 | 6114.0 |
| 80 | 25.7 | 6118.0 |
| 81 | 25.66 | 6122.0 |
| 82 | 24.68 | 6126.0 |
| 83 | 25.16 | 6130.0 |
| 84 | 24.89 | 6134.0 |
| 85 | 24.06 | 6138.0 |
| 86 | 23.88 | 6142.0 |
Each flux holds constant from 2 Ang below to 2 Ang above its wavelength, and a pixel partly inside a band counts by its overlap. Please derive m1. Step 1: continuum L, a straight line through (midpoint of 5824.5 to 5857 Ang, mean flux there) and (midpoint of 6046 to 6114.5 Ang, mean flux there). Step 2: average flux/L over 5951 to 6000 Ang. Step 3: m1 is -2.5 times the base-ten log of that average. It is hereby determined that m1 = 0.09 mag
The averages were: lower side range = 25.5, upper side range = 26.7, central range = 24.1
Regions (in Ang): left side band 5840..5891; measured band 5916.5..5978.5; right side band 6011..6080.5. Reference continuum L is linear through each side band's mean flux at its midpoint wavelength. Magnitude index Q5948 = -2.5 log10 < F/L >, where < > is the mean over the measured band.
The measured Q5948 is 0.08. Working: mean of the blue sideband 26.7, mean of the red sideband 26.4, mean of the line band 24.6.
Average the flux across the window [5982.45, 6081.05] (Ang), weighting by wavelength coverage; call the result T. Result 25.8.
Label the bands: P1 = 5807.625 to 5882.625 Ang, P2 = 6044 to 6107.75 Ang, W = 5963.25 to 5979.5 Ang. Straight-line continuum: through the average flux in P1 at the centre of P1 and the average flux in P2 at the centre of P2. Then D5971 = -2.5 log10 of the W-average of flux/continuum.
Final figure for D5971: 0.12 mag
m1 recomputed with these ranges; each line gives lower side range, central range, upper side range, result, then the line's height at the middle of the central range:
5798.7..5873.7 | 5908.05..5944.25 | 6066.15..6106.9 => 0.04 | 26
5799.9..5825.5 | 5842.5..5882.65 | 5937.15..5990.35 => -0.08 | 25.2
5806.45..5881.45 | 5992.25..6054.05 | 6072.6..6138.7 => 0.03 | 25.9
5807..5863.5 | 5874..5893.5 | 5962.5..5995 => -0.08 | 25.1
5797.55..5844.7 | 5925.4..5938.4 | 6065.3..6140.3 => 0.00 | 25.6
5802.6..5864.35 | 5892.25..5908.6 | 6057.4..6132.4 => 0.08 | 25.7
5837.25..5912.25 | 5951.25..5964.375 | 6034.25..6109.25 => 0.11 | 26.1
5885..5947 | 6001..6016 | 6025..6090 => 0.07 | 26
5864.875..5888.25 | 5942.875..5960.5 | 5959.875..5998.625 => 0.04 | 25.2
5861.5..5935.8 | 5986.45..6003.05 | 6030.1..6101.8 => 0.08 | 26.3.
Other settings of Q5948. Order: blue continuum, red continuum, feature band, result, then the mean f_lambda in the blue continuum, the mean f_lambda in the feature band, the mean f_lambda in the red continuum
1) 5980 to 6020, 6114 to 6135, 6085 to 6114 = -0.03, 24.5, 25.7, 25.2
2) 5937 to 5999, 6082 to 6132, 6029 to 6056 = -0.05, 24.3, 26.2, 25.6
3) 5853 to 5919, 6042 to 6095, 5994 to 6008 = 0.11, 25.9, 24.1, 27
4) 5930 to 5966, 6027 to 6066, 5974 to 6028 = 0.04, 24.4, 24.6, 26.7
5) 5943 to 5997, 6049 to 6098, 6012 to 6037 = 0.02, 24.2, 25.1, 27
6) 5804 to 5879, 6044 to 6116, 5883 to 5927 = 0.08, 26.3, 24.6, 26.7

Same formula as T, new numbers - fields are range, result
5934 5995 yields 24.4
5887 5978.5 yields 24.4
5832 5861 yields 25.1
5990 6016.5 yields 24.3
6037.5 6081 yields 27.2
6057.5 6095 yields 26.9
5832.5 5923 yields 25.7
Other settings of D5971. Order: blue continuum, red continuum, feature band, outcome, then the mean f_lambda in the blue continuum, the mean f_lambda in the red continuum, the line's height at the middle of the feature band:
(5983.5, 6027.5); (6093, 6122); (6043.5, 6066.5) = -0.11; 24.6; 25.7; 25.1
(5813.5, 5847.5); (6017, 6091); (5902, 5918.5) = 0.08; 25.6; 26.4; 25.9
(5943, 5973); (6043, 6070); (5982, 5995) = 0.01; 23.8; 27.6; 25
